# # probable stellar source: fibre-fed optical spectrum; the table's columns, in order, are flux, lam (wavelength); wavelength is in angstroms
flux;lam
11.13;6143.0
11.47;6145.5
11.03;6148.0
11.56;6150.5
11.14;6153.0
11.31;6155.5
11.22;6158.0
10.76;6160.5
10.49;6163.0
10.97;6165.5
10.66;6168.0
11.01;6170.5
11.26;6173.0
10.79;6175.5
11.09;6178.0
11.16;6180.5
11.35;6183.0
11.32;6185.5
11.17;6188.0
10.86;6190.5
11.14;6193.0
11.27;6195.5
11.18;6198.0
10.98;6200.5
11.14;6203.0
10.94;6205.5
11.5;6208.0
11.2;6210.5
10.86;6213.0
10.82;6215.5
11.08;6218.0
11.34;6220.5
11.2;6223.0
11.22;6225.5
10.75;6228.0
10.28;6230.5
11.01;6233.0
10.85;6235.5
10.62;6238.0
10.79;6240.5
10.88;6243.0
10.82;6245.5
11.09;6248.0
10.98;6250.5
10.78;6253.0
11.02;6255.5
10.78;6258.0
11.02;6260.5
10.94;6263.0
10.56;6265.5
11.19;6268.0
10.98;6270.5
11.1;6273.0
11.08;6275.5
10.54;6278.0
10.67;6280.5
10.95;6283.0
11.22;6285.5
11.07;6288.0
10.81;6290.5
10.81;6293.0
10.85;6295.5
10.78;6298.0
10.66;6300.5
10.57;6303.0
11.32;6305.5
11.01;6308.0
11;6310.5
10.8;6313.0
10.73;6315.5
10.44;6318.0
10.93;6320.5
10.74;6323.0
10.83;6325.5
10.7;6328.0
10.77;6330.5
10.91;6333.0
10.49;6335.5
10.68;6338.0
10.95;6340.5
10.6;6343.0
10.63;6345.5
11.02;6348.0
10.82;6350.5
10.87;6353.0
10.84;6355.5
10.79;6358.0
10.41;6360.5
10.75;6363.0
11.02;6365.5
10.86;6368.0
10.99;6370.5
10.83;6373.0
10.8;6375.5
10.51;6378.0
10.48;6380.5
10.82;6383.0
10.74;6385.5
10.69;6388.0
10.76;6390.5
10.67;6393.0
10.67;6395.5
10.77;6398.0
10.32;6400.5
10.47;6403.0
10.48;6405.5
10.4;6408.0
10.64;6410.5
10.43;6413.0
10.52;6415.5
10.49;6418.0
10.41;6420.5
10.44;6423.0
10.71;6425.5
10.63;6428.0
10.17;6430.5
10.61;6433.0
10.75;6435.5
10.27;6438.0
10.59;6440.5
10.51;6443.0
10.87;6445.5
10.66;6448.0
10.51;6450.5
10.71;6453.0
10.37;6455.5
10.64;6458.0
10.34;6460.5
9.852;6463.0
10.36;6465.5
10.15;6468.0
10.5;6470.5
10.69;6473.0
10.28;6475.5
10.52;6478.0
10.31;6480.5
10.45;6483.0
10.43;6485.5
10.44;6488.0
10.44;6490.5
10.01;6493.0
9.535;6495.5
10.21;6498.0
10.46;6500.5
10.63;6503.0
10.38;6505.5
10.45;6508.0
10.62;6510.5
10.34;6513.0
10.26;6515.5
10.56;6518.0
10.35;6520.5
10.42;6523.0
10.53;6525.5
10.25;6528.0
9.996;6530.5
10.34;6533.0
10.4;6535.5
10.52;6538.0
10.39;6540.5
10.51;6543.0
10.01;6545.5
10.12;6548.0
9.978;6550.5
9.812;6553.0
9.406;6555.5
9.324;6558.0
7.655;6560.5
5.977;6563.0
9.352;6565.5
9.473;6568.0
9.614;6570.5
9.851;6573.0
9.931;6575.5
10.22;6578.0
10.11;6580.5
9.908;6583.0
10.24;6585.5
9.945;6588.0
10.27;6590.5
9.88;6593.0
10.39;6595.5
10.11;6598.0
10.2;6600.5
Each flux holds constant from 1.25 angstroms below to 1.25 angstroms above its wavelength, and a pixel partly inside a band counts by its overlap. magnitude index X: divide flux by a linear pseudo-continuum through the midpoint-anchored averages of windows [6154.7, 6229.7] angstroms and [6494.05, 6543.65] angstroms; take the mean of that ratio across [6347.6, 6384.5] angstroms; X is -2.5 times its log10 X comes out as -0.010 mag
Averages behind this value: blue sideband 11.1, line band 10.8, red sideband 10.4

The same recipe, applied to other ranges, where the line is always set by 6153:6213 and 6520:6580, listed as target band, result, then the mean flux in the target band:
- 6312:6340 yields -0.02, 10.7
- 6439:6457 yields -0.05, 10.6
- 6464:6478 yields -0.04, 10.4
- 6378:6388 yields -0.03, 10.7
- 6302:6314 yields -0.03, 11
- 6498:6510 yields -0.06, 10.5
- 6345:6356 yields -0.04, 10.8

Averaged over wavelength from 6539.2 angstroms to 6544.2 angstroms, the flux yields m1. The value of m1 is 10.5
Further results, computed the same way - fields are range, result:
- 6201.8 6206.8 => 11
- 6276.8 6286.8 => 10.8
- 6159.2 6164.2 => 10.6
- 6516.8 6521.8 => 10.5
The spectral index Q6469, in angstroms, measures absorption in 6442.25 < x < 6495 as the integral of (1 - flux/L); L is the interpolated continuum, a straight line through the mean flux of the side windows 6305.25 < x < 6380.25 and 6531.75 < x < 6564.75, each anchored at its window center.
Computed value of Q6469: -2.0 angstroms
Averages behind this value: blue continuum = 10.8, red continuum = 9.57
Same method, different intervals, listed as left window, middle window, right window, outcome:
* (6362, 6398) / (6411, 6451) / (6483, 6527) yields 0.2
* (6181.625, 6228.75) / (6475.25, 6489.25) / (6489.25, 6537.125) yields 0.0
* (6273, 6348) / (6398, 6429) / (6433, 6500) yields 0.1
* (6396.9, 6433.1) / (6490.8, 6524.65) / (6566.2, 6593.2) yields -0.5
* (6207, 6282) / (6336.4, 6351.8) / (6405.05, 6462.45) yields -0.1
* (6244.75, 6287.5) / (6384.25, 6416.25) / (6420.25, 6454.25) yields 0.2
